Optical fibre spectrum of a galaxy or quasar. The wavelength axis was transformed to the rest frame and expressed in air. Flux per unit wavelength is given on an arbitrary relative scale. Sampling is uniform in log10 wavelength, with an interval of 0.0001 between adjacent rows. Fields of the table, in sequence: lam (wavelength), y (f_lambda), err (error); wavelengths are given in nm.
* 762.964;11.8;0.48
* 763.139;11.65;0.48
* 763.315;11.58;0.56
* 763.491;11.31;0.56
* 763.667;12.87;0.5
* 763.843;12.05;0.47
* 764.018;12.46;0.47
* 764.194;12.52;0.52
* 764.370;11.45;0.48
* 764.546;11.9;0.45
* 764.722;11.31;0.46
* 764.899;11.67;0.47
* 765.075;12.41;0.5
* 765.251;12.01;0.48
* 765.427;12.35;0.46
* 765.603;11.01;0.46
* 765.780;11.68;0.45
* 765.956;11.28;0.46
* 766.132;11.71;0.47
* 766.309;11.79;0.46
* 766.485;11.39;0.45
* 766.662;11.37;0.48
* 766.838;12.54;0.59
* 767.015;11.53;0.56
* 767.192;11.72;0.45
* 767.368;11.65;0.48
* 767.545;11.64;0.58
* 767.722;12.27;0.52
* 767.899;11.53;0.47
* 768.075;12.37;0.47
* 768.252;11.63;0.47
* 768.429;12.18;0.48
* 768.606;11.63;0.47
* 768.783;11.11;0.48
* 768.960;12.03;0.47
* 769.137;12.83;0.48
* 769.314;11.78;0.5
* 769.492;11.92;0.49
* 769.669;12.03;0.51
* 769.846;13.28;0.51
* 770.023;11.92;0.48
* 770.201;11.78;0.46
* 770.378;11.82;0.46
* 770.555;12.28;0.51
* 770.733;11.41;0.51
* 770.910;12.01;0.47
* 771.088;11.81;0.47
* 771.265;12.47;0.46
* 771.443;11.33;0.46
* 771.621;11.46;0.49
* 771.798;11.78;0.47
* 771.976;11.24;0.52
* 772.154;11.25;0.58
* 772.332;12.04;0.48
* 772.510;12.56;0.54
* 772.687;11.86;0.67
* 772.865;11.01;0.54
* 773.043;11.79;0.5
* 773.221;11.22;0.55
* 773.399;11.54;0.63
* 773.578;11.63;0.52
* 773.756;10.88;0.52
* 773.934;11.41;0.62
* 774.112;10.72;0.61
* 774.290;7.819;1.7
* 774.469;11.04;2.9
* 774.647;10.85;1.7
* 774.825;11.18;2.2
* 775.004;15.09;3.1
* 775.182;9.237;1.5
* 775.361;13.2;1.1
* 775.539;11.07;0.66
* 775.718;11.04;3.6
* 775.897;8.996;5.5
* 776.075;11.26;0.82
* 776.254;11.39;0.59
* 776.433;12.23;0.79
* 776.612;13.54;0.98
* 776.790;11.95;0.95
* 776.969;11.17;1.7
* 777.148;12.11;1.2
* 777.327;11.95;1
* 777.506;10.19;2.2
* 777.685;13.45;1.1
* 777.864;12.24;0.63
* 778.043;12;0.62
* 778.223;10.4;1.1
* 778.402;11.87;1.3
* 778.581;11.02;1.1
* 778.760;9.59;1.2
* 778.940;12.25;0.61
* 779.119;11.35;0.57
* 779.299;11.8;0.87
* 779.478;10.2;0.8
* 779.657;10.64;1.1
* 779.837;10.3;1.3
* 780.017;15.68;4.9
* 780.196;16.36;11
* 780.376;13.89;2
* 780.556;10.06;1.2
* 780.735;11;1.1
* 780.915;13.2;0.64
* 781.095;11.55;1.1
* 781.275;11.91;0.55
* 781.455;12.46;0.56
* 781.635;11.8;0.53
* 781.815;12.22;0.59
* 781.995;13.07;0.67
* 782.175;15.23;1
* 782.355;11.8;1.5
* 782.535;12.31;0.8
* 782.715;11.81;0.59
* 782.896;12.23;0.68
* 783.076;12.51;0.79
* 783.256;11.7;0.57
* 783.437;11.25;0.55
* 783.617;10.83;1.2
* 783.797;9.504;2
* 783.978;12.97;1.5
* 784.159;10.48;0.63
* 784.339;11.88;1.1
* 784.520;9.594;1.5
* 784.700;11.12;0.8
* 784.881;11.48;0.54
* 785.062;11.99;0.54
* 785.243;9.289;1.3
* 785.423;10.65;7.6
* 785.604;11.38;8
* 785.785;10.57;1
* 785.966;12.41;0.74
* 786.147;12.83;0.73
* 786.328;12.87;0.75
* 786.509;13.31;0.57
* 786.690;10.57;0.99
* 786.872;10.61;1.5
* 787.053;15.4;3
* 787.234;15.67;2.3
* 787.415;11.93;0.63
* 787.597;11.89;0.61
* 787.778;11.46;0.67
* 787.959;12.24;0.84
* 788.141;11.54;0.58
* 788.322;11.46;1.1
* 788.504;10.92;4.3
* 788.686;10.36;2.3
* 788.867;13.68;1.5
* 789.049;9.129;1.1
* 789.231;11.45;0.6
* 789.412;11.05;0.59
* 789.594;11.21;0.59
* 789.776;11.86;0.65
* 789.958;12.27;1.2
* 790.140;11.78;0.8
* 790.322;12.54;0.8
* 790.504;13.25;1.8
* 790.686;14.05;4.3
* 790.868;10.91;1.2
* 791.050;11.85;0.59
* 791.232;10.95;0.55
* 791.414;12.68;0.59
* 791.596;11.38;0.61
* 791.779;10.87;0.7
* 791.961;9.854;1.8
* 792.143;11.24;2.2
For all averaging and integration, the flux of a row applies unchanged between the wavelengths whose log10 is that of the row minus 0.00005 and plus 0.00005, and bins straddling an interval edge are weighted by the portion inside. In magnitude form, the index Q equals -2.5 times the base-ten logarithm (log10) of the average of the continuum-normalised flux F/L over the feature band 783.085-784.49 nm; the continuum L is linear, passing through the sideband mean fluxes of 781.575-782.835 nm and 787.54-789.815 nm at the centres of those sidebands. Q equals 0.10 mag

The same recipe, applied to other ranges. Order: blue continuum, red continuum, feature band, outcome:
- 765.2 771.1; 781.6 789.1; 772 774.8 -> 0.063 mag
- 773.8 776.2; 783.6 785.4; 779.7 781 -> -0.173 mag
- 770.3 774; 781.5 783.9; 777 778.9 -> 0.035 mag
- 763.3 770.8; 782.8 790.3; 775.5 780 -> 0.031 mag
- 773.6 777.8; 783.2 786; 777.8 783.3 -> -0.083 mag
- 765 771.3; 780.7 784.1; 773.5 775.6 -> 0.074 mag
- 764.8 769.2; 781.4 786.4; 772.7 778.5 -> 0.031 mag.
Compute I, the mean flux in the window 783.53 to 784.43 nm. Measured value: 11.1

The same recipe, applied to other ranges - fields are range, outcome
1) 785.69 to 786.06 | 11.5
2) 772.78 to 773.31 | 11.3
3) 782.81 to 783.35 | 12.1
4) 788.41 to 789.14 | 11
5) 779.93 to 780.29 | 16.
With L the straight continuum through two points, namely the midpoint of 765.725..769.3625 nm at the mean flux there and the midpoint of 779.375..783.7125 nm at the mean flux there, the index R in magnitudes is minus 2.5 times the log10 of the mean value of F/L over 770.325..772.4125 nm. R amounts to 0.02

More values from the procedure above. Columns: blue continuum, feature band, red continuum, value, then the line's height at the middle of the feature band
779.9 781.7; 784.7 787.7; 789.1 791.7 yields 0.022 mag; 12.3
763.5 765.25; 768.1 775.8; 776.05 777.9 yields 0.033 mag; 12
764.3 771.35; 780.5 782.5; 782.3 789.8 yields -0.050 mag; 11.7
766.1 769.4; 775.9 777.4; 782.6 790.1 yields -0.004 mag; 11.7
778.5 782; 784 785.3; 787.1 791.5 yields 0.094 mag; 12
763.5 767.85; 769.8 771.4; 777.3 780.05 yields -0.031 mag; 11.7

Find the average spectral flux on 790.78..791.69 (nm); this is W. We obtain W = 11.6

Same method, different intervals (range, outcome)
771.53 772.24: 11.4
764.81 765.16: 12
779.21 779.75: 10.9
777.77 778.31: 11.6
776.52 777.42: 12.1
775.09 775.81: 11.1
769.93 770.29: 11.9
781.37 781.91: 12.2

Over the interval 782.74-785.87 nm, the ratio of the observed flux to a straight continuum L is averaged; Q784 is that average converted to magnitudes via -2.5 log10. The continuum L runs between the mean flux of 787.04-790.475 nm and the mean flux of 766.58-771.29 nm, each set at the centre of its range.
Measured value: 0.07 mag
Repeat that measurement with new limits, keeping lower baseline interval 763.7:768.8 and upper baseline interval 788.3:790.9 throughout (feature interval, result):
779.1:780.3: -0.06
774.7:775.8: 0.00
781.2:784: -0.03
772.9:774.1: 0.04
